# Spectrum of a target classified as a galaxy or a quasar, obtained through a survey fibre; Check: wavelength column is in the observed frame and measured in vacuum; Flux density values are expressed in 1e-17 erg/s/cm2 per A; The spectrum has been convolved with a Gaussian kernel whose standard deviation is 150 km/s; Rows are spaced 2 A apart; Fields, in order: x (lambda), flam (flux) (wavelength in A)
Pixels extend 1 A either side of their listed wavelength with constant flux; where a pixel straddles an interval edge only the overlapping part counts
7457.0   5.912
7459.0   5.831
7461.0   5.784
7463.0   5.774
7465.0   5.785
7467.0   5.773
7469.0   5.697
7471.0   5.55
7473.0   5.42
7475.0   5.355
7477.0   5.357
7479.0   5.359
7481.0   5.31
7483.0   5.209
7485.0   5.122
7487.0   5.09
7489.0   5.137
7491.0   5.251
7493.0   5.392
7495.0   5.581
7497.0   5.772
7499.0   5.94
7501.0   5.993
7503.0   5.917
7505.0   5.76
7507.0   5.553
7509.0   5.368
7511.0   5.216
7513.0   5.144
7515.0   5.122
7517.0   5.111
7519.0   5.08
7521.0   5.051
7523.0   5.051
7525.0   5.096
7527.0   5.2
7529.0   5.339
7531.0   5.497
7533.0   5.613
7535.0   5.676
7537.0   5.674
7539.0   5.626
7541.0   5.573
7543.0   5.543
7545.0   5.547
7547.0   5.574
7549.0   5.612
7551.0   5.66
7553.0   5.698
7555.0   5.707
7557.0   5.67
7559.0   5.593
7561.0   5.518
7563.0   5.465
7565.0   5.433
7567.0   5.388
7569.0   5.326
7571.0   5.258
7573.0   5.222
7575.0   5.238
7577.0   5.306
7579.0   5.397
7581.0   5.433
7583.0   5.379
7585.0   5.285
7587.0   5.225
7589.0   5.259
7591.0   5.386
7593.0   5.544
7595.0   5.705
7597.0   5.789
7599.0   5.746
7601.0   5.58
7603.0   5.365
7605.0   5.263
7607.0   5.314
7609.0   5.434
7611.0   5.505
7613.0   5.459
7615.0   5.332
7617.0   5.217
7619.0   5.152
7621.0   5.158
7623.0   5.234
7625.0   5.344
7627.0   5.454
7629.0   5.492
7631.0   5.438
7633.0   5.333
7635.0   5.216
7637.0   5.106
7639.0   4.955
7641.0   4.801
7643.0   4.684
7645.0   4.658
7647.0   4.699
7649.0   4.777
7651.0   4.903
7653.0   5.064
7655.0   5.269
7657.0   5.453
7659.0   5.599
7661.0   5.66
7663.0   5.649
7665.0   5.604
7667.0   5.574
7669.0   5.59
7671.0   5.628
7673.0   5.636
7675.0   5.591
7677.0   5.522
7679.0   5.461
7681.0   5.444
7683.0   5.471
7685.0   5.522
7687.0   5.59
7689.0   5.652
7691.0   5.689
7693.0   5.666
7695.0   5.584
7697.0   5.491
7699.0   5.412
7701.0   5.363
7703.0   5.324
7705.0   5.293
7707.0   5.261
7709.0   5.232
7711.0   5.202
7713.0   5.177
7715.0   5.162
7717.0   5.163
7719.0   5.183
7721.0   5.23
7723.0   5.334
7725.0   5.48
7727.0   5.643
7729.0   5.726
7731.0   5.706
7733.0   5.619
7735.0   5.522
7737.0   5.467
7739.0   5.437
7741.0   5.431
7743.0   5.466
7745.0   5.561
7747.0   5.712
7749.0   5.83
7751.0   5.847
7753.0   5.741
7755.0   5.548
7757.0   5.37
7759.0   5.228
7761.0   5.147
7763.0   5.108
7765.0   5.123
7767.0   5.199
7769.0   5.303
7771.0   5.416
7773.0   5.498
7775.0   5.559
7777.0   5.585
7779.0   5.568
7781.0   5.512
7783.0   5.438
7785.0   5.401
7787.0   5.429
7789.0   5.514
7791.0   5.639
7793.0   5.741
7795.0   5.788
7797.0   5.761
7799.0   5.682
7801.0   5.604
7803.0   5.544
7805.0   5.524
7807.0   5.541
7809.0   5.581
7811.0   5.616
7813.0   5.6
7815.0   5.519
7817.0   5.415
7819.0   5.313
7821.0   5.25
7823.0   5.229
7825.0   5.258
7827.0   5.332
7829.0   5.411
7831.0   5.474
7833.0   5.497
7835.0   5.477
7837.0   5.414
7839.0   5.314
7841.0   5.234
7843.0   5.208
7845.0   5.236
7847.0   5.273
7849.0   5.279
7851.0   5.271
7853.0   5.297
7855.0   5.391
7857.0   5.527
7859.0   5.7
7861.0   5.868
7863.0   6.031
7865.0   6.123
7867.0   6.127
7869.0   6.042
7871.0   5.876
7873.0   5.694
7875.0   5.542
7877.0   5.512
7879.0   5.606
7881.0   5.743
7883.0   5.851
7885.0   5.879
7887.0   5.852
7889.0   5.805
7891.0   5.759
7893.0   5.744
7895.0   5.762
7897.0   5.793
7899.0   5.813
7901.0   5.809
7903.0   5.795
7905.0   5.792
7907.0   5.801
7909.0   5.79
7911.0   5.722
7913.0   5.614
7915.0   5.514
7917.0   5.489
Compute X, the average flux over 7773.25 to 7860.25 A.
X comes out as 5.47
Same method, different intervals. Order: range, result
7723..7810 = 5.52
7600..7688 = 5.32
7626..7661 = 5.13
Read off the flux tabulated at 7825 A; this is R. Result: 5.258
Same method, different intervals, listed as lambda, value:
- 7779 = 5.568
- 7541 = 5.573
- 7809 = 5.581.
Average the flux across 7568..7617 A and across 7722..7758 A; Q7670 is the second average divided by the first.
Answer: 1.03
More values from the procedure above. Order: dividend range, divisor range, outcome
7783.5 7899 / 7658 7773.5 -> 1.02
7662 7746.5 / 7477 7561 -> 1.00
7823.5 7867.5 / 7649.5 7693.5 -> 1.00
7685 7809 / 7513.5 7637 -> 1.01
